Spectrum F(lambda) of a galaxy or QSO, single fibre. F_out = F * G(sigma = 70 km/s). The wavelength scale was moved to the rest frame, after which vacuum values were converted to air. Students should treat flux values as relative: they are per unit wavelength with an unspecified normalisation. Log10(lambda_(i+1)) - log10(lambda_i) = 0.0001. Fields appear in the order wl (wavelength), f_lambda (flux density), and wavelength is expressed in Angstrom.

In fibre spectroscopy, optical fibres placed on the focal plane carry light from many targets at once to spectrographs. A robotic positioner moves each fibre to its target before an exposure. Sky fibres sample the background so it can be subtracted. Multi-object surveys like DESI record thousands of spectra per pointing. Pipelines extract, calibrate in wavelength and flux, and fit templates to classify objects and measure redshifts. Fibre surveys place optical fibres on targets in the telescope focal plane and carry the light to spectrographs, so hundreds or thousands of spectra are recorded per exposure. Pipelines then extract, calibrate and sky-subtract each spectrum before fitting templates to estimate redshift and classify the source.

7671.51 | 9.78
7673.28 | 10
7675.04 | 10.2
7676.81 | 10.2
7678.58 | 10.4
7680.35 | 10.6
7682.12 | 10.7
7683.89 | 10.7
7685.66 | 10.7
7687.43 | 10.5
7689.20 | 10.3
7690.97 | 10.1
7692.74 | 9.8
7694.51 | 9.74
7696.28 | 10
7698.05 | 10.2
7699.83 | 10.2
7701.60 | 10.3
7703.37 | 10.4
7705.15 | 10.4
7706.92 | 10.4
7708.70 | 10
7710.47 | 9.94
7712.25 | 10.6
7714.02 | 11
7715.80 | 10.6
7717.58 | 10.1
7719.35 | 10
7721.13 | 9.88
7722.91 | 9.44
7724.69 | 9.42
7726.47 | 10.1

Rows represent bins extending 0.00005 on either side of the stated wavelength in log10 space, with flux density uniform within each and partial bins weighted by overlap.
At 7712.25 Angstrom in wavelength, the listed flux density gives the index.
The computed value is 10.6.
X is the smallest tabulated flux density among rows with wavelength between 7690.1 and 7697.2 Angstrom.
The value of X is 9.74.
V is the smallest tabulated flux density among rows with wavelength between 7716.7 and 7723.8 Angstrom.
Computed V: 9.44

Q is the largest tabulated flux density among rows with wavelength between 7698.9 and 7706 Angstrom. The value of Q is 10.4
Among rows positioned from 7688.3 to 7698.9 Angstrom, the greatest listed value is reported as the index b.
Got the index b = 10.3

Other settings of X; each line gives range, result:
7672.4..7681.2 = 10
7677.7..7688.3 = 10.4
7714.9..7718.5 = 10.1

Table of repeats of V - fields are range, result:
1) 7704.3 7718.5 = 9.94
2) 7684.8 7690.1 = 10.3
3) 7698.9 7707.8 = 10.2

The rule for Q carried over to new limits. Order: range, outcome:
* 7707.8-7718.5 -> 11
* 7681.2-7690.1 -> 10.7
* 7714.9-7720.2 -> 10.6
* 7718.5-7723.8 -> 10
